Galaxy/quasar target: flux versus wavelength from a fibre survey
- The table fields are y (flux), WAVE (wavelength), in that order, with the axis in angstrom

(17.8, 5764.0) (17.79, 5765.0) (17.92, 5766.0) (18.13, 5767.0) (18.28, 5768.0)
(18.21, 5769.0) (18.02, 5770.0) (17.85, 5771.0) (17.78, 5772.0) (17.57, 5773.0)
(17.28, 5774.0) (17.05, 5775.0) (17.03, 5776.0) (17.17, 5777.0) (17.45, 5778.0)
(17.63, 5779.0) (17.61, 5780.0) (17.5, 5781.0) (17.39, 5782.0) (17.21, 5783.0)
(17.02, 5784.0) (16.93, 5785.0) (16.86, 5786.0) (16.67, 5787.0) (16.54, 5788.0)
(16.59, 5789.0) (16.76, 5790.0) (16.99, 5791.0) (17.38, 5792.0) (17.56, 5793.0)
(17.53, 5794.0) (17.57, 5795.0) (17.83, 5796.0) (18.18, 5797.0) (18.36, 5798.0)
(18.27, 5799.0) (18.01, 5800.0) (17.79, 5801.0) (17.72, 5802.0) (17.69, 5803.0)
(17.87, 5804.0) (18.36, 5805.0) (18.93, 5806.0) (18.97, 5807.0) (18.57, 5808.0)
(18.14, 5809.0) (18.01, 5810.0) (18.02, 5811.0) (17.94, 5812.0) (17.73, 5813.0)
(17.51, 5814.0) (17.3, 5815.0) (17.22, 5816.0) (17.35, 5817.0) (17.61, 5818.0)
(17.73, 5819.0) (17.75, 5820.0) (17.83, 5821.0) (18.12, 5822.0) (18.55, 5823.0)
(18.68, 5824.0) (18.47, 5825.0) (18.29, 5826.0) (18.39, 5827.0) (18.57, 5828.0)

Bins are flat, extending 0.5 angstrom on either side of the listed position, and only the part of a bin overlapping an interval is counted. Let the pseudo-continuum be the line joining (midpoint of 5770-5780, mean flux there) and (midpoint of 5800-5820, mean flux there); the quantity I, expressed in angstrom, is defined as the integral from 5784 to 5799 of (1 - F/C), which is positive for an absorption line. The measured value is 0.33 angstrom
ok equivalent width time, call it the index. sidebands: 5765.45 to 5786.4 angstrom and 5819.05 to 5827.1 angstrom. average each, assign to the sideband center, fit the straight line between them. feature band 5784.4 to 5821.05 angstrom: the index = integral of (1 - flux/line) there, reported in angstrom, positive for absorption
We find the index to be 0.5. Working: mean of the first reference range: 17.5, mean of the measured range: 17.7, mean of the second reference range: 18.2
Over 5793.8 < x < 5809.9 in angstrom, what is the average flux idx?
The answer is 18.1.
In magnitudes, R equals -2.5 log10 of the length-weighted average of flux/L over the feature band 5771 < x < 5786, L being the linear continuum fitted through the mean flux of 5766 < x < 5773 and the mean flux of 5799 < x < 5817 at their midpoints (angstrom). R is 0.04 mag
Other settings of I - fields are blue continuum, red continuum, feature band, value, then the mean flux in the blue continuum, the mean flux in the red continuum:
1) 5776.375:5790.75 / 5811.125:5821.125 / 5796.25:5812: -0.7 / 17.1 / 17.6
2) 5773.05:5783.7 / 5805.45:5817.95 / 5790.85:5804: -0.1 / 17.3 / 18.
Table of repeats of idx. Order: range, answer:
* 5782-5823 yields 17.7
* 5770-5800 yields 17.4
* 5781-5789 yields 17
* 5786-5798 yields 17.3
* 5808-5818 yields 17.7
